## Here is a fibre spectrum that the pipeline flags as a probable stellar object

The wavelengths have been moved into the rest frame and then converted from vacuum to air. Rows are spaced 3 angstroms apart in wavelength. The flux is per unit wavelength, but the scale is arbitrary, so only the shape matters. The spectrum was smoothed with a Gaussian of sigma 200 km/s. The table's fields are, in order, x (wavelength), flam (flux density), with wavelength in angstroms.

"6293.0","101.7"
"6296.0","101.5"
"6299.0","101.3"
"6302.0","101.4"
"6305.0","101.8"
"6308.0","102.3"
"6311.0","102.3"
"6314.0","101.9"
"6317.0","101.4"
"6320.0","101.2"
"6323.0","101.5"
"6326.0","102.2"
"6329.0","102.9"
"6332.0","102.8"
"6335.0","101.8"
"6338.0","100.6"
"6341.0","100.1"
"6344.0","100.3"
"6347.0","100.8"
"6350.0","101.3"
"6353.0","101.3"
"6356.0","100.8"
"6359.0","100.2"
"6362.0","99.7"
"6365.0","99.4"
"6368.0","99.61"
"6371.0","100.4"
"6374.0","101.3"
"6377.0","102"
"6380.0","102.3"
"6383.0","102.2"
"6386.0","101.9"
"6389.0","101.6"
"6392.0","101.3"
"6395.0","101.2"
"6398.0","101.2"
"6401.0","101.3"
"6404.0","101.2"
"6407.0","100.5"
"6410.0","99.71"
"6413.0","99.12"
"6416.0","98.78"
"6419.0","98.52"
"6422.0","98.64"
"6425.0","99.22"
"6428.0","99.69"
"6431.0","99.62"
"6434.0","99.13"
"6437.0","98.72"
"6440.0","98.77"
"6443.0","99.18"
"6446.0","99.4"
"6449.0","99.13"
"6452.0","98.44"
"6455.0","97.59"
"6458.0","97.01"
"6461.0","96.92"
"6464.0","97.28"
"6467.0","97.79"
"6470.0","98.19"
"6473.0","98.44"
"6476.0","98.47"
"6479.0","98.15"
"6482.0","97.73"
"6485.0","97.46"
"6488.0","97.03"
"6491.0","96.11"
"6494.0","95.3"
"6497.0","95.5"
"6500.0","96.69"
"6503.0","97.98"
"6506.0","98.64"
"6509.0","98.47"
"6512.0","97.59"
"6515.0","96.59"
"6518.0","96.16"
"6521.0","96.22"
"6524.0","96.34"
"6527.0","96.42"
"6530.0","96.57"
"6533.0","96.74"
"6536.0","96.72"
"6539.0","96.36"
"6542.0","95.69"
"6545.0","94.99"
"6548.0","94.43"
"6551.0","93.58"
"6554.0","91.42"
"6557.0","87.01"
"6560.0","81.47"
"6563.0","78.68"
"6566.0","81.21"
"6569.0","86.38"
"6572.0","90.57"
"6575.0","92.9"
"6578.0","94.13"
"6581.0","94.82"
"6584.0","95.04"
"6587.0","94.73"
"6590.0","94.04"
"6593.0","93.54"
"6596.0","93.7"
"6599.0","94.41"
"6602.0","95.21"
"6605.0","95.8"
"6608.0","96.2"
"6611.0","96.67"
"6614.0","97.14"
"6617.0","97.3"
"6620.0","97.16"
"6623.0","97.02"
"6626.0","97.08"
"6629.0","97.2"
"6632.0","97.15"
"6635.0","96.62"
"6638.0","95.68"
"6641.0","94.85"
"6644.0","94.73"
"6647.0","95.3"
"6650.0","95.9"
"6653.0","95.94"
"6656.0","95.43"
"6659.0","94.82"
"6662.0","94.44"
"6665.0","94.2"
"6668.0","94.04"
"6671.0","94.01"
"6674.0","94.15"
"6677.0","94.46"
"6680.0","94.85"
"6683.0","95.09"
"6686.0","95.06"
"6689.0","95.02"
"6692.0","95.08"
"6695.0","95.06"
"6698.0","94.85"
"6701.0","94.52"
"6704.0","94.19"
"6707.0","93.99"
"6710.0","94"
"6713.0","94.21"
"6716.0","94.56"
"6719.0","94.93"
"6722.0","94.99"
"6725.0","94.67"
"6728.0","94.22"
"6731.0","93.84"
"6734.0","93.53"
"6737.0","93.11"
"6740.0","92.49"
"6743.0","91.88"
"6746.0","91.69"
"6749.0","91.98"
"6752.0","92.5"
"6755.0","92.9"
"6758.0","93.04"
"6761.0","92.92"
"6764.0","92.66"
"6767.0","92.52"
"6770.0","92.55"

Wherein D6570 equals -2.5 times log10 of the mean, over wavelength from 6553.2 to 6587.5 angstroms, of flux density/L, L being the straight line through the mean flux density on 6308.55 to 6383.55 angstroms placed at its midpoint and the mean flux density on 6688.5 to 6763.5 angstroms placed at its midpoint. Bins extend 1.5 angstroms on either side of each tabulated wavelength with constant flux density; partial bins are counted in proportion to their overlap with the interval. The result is 0.09 mag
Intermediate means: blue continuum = 101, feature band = 88.8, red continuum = 93.7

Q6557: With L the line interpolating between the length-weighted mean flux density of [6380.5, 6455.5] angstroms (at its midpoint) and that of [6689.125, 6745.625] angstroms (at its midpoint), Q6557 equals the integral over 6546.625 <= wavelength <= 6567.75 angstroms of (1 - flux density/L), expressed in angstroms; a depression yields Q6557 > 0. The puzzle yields 2.3 angstroms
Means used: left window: 99.9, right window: 94.1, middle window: 86.8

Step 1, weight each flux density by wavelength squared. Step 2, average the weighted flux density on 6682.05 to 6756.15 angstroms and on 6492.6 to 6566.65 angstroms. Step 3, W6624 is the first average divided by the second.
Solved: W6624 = 1.1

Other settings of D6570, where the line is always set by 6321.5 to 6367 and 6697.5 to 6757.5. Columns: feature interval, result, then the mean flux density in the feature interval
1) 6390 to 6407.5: -0.013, 101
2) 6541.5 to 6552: 0.028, 94.6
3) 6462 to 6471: 0.011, 97.7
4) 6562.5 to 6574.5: 0.135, 85.4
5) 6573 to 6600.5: 0.026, 94.1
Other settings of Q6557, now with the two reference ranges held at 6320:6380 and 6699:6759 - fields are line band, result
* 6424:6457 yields 0.1 angstroms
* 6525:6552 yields 0.4 angstroms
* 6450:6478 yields 0.3 angstroms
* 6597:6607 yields 0.1 angstroms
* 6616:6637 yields -0.3 angstroms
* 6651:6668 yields 0.0 angstroms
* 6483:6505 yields 0.3 angstroms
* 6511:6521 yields 0.1 angstroms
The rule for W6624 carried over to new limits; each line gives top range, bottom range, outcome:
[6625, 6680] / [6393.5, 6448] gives 1.03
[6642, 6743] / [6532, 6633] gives 1.05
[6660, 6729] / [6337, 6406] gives 1.03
